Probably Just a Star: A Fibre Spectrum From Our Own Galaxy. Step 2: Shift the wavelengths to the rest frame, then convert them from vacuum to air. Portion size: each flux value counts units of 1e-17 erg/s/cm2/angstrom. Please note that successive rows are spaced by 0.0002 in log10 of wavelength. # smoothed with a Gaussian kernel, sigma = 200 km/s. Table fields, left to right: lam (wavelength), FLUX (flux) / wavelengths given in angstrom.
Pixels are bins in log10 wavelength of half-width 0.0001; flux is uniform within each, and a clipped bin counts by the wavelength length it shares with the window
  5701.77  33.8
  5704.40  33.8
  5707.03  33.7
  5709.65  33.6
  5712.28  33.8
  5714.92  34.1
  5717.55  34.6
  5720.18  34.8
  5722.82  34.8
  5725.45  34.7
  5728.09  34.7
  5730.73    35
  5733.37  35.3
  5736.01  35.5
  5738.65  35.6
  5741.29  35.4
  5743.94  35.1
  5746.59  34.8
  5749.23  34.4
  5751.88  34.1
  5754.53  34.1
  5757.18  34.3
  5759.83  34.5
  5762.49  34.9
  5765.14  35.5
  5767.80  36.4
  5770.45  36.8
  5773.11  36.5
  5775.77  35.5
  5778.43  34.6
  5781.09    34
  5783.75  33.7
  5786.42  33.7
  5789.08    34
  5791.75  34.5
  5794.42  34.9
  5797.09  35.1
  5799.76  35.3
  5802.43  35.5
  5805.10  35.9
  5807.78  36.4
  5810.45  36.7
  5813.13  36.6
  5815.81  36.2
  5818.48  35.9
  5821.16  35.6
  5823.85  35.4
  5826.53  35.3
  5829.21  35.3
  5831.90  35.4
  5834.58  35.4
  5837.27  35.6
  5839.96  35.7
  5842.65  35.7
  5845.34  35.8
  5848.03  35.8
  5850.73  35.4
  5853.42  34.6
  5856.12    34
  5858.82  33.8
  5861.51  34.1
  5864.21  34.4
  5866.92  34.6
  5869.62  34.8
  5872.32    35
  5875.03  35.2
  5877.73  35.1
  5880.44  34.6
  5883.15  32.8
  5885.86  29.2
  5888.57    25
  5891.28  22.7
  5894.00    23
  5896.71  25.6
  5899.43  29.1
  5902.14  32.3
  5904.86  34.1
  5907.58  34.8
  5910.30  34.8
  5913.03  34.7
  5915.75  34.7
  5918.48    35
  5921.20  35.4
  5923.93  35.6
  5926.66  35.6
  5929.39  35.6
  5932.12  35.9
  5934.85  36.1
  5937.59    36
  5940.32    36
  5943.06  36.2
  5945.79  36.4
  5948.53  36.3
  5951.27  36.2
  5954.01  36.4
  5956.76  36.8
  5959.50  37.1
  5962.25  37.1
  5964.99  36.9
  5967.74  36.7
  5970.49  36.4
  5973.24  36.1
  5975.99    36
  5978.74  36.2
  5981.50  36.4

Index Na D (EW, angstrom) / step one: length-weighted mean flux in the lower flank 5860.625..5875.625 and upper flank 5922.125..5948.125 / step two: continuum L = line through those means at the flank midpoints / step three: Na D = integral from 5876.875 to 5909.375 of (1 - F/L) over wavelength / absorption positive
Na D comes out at 4.9 angstrom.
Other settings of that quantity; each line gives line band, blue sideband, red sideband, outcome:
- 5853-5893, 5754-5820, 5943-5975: 3.77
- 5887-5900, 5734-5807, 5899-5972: 3.86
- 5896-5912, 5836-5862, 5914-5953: 1.55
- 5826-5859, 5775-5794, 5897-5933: -1.01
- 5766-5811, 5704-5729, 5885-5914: -3.95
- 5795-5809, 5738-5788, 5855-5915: -0.66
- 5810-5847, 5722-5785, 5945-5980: -0.19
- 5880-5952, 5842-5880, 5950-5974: 5.61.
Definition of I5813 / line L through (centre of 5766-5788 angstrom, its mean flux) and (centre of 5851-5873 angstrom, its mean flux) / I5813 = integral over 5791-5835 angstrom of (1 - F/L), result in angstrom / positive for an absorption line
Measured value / -1.0 angstrom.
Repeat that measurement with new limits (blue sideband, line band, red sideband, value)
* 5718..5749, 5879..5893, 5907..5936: 2.6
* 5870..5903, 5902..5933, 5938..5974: -1.9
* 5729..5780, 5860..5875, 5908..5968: 0.4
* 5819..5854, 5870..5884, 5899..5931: 0.1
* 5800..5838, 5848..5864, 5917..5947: 0.6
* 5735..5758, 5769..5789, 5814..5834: 0.1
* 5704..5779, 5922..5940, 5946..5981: 0.2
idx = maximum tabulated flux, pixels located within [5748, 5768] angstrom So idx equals 36.4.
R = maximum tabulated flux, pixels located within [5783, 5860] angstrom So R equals 36.7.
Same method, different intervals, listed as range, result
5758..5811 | 36.8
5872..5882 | 35.2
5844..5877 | 35.8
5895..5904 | 32.3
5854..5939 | 36.1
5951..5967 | 37.1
